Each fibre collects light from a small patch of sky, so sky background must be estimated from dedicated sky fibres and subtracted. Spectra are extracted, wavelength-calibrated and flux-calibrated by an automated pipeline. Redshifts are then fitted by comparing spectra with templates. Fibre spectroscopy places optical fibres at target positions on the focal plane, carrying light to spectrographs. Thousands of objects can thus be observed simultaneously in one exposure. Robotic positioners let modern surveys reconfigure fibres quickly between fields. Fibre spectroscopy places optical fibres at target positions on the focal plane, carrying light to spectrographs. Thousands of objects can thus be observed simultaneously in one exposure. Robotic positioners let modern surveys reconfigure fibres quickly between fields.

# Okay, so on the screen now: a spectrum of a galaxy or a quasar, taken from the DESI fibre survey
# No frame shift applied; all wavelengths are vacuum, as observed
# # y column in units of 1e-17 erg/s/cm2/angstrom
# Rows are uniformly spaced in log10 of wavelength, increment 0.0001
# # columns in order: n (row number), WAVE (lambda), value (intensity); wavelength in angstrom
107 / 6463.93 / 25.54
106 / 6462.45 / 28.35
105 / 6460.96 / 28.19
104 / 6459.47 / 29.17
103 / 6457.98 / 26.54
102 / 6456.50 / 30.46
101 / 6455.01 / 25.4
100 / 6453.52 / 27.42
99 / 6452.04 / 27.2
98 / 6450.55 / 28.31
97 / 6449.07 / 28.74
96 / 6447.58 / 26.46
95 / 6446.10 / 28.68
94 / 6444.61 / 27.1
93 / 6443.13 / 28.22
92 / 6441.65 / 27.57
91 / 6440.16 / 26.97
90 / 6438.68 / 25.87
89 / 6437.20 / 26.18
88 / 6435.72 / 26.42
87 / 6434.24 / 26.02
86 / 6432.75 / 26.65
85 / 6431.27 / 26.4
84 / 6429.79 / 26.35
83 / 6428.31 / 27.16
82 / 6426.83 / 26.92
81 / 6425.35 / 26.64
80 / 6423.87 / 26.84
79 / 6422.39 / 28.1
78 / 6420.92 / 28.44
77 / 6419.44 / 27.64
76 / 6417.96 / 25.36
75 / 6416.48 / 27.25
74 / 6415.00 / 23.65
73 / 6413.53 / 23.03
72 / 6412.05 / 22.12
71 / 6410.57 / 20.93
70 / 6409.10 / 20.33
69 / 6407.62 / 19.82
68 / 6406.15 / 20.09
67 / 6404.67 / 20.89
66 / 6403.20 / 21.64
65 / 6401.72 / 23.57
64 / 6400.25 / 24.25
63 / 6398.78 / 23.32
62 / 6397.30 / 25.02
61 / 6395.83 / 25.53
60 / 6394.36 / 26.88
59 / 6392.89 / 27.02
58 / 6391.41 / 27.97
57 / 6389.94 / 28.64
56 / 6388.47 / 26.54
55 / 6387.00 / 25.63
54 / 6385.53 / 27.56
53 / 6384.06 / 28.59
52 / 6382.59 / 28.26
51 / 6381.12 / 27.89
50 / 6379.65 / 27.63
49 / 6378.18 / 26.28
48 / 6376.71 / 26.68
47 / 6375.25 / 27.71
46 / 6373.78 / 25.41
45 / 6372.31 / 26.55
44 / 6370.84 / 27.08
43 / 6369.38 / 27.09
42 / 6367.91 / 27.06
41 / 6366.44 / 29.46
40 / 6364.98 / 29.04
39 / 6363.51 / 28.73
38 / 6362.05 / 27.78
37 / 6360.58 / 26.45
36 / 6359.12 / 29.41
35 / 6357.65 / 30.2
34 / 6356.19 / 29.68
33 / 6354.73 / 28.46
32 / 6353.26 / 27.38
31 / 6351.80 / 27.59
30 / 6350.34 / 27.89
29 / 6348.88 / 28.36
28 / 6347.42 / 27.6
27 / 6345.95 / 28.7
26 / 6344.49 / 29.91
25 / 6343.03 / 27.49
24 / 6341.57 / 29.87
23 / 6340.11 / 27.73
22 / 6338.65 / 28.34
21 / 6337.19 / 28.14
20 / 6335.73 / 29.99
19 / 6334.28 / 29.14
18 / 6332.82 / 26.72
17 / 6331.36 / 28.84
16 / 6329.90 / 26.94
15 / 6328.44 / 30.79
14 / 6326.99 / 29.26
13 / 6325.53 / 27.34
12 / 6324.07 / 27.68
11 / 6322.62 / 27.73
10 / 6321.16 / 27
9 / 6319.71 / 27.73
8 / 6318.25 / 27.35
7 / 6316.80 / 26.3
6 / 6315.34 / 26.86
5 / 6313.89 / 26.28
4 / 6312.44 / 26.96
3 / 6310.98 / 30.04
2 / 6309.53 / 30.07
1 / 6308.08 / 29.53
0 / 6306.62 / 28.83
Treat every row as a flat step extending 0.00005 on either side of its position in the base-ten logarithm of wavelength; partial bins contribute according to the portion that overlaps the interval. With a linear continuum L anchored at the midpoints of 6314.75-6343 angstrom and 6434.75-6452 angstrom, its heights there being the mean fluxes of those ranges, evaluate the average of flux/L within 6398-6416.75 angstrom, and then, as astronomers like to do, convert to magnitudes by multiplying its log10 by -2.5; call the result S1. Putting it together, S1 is 0.23 mag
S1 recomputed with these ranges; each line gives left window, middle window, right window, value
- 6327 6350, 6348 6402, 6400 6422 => -0.06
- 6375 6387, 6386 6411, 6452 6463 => 0.15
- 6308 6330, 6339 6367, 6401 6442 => -0.06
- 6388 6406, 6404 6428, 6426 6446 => 0.07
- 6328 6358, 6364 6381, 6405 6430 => -0.01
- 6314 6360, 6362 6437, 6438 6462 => 0.08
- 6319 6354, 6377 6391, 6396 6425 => -0.08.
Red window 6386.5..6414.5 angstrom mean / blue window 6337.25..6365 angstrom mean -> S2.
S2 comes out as 0.84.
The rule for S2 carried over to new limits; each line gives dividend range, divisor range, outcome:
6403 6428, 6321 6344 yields 0.85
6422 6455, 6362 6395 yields 0.99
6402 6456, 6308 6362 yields 0.91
